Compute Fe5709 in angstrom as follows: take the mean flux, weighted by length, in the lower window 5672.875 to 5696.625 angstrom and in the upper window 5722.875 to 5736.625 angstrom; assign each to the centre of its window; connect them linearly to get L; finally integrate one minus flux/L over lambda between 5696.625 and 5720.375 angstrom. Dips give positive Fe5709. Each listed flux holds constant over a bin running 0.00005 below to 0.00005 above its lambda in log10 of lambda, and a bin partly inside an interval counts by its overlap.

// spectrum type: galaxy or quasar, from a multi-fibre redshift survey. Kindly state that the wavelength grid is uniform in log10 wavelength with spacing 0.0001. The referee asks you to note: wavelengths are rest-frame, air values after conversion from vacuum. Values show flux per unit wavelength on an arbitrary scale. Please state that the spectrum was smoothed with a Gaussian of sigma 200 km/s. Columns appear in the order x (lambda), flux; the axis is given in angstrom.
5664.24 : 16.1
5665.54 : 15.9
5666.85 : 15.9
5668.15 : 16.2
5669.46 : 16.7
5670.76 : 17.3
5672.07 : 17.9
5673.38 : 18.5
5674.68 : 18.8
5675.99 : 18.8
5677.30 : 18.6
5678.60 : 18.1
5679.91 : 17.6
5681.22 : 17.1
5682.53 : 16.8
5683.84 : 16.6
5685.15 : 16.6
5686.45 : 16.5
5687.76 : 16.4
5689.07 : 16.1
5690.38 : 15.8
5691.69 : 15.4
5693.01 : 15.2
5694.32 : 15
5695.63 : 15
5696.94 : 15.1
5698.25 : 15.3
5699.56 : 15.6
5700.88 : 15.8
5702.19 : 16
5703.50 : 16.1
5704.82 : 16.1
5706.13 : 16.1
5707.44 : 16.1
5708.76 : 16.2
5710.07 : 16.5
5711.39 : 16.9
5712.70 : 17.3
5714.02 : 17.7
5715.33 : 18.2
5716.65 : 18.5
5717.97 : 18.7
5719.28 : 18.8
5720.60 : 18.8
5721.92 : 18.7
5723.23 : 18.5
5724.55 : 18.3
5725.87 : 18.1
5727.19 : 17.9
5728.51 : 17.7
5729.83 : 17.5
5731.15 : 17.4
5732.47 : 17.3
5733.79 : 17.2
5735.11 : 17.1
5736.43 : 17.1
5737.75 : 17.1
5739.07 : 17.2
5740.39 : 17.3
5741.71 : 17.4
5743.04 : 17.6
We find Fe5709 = 0.6 angstrom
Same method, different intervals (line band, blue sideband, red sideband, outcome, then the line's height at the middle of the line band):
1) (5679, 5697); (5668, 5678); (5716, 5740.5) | 1.8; 17.9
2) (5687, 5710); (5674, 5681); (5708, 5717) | 2.5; 17.7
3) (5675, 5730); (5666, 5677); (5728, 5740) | 1.4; 17.4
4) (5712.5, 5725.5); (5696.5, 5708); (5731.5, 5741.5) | -1.5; 16.5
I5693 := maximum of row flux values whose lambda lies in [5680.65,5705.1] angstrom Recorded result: 17.1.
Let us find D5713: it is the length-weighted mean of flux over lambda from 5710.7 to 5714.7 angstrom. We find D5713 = 17.3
